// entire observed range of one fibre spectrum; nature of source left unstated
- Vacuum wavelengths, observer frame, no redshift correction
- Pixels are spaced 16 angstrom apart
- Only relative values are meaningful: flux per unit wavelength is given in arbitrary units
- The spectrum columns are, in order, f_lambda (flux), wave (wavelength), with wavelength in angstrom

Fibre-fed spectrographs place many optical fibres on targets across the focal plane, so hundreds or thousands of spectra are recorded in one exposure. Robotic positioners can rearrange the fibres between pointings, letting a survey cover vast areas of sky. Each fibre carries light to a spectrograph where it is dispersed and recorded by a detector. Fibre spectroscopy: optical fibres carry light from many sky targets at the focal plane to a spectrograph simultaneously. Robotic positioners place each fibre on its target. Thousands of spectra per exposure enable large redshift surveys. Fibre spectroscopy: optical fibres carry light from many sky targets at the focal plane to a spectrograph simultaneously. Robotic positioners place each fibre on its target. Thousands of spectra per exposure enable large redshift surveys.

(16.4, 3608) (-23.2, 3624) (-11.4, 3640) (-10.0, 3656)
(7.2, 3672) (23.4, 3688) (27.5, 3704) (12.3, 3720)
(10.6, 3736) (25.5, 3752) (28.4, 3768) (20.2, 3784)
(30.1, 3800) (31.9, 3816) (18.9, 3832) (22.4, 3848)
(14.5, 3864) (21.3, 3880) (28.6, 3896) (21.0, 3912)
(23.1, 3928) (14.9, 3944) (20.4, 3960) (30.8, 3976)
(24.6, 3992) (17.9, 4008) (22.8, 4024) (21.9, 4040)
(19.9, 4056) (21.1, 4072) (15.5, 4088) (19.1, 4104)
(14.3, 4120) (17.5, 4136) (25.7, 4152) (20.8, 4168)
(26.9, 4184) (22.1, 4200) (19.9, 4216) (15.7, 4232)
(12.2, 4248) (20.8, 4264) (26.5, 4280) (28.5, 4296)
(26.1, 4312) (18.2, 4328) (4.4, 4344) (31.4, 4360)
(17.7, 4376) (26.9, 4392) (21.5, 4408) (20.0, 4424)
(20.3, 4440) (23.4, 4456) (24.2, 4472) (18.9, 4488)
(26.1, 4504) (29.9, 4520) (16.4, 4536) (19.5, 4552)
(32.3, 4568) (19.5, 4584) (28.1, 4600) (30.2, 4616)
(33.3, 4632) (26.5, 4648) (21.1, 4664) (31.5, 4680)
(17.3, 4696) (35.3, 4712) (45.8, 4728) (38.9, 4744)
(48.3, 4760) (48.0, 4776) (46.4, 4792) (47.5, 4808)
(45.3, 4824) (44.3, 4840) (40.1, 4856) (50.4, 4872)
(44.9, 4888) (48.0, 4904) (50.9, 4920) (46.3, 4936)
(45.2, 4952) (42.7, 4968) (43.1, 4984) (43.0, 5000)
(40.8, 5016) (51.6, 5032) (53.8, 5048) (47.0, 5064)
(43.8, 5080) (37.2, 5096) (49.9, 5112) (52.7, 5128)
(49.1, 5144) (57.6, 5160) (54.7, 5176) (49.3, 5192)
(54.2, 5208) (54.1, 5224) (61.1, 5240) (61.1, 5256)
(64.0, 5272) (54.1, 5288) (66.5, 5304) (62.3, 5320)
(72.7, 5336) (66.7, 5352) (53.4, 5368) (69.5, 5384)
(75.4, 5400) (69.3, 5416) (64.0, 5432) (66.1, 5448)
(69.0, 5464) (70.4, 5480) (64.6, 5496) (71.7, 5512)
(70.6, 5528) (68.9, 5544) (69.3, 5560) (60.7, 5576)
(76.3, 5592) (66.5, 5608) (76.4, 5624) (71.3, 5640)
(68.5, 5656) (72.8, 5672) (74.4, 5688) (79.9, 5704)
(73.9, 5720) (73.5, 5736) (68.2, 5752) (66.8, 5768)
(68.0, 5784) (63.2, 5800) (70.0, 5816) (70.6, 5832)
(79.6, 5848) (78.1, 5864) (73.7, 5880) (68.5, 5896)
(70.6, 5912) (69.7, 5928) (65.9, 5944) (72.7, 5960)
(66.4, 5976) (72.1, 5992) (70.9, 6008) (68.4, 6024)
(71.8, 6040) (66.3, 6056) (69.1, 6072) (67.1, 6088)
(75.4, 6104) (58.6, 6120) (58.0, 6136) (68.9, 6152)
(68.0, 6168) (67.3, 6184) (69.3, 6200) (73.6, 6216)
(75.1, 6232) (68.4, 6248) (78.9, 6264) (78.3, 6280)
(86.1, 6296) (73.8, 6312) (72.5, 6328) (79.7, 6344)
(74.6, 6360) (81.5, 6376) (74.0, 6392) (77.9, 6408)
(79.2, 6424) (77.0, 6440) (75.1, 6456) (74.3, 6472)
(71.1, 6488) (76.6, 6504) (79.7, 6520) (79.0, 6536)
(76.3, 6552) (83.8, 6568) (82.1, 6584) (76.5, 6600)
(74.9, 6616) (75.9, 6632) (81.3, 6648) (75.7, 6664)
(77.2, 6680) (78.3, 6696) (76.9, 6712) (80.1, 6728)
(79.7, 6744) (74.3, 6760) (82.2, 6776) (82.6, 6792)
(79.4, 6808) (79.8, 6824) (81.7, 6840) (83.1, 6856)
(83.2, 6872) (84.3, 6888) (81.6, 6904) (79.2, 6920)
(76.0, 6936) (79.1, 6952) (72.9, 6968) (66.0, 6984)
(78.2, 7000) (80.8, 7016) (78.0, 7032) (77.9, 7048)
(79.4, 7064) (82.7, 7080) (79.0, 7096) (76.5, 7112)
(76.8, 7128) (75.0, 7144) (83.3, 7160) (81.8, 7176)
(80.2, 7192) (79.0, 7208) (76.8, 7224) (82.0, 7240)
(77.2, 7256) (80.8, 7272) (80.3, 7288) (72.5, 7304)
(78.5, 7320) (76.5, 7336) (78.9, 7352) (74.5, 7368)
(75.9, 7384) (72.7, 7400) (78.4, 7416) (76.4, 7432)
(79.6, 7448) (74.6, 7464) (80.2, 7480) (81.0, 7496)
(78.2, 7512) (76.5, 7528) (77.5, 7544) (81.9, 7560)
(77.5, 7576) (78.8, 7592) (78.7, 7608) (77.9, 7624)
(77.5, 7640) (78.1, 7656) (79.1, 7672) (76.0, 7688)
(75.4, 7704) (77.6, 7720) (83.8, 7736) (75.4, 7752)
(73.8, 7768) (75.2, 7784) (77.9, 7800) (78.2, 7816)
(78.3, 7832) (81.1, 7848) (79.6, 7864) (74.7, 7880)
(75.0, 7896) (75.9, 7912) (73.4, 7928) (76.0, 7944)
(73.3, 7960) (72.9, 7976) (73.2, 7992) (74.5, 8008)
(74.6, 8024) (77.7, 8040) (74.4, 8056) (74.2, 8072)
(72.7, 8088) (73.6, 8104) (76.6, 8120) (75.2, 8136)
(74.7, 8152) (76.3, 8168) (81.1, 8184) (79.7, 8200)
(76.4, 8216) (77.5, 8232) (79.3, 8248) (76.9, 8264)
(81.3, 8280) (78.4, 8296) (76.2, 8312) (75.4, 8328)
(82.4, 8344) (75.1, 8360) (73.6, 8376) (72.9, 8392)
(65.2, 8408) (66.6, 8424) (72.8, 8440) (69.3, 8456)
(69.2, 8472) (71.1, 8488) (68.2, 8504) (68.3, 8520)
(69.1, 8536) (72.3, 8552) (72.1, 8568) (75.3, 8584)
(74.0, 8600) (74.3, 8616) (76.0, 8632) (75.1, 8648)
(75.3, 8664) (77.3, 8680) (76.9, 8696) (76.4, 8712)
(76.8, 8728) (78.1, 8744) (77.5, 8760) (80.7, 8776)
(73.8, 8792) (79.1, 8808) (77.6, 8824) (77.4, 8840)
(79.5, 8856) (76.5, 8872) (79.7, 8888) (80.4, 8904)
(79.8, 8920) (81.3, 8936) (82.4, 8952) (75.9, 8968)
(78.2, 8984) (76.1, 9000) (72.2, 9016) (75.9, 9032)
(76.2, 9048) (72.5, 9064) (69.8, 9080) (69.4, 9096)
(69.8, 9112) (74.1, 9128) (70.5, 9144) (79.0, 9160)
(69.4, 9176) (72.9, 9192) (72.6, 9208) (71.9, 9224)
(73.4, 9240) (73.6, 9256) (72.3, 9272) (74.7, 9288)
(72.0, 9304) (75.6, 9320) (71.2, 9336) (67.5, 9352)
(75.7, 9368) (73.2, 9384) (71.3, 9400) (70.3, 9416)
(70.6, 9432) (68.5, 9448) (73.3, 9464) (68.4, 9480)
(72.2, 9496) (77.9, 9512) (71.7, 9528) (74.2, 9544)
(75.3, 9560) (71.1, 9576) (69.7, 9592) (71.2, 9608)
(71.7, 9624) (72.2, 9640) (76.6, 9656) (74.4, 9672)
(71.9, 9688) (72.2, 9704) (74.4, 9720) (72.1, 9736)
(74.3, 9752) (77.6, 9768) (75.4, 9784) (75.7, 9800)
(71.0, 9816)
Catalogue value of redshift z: 0.18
